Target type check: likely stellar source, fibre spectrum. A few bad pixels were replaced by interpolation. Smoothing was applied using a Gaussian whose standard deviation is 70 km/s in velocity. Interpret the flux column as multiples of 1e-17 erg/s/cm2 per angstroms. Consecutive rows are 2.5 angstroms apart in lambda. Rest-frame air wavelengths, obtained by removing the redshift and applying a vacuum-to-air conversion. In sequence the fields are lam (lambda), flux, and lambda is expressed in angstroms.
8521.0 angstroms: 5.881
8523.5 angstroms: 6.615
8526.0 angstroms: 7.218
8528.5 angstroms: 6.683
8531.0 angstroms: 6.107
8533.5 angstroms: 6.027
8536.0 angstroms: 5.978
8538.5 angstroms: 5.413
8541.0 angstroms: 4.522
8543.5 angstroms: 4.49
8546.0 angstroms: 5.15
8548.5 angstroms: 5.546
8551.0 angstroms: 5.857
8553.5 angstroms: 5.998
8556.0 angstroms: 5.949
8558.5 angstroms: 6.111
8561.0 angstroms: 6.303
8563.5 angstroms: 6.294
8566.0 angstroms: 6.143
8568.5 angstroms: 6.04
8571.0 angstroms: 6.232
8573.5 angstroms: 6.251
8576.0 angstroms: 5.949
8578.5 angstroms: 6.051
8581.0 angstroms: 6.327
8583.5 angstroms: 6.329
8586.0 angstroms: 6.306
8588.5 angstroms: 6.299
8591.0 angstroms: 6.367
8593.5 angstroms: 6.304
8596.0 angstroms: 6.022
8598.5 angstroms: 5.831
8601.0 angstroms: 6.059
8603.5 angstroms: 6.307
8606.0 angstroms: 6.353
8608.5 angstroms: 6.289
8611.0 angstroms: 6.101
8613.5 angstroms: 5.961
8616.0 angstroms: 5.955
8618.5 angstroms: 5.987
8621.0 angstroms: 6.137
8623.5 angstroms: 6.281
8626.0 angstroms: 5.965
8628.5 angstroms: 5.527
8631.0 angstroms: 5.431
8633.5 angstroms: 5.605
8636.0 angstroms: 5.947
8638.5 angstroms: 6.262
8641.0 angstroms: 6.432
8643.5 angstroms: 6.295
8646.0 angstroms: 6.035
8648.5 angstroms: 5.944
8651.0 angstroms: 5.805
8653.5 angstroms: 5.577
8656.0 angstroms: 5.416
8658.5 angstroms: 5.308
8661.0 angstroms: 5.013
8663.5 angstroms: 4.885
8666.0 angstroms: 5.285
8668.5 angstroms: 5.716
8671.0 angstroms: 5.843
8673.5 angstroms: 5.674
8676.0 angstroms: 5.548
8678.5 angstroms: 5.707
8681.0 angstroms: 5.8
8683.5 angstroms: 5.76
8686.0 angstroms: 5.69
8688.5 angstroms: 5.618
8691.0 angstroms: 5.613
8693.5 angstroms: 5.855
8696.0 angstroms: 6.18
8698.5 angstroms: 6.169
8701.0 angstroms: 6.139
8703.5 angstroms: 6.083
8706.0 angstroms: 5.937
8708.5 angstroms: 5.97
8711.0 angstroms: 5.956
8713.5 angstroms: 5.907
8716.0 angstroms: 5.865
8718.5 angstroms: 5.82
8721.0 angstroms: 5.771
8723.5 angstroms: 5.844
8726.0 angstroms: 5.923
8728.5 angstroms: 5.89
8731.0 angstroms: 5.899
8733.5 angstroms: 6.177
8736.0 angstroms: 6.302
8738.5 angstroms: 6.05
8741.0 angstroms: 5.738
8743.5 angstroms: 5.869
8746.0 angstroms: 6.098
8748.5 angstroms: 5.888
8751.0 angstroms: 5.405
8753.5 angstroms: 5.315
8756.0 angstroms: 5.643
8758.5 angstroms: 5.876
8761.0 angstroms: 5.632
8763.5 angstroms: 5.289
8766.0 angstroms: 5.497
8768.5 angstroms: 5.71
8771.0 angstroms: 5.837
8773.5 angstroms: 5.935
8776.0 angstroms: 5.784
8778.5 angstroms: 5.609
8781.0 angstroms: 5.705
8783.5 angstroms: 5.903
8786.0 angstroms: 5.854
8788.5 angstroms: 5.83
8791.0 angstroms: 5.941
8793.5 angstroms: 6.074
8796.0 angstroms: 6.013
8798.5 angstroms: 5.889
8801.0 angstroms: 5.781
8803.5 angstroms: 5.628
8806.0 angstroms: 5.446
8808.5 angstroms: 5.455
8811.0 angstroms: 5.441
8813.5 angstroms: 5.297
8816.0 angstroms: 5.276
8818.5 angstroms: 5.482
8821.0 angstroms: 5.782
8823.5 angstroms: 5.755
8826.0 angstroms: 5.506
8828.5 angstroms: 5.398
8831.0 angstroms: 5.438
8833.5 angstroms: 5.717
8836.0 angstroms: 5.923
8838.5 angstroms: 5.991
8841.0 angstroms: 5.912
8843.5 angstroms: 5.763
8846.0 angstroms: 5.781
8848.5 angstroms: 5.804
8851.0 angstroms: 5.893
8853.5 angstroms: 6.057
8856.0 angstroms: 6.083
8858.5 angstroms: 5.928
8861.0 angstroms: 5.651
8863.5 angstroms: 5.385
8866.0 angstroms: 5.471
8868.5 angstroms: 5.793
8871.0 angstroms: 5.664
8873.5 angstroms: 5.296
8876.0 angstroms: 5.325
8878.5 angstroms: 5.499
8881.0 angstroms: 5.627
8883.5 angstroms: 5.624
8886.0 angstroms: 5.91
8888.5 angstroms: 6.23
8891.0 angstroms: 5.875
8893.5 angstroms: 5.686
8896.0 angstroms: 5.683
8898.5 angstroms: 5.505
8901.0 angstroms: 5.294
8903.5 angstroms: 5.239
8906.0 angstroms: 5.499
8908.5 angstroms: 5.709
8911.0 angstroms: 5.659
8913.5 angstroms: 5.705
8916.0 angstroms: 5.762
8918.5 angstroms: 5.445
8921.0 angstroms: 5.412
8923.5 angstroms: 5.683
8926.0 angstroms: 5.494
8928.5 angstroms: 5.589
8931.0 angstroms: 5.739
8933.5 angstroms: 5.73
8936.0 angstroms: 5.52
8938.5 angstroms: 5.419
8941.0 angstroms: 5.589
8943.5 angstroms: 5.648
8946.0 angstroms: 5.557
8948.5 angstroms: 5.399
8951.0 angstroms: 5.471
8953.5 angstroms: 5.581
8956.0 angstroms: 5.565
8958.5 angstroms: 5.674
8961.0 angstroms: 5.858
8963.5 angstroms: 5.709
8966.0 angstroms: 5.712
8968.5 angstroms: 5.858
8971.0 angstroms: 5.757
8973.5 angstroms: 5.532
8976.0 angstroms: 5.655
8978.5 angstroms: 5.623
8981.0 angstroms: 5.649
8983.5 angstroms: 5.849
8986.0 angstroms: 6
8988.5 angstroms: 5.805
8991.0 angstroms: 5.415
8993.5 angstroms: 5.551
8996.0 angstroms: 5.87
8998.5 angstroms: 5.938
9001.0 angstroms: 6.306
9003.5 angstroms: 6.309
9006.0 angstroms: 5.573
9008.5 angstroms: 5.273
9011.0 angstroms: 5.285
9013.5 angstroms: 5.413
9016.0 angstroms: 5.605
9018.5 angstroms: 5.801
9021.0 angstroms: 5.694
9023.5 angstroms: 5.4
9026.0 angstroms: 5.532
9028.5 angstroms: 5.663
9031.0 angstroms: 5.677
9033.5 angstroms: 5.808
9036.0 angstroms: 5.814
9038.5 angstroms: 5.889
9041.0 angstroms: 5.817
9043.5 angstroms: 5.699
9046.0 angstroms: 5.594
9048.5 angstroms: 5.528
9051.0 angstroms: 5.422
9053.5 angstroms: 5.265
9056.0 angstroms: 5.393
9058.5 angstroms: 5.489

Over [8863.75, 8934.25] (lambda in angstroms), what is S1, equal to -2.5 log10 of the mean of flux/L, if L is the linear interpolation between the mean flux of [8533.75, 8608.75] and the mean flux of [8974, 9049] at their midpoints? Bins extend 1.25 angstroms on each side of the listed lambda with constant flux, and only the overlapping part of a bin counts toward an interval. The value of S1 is 0.03 mag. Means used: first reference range 5.97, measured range 5.61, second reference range 5.7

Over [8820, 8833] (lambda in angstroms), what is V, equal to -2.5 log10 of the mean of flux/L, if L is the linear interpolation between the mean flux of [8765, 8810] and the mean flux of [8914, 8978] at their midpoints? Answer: 0.029 mag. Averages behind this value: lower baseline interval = 5.77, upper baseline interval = 5.62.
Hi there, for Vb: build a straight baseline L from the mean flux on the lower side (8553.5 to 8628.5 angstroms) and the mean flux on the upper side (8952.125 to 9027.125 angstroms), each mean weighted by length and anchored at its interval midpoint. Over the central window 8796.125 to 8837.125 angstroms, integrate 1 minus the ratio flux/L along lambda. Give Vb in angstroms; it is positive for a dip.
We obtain 2.1 angstroms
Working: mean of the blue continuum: 6.14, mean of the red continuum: 5.69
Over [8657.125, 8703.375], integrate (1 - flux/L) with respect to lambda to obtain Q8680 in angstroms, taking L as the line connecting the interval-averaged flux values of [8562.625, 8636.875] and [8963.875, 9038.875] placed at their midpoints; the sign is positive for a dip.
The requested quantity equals 2.7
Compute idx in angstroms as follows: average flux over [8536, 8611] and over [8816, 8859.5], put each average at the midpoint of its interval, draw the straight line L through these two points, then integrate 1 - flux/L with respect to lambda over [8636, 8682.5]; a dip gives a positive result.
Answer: 1.57 angstroms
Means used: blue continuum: 5.97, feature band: 5.7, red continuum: 5.76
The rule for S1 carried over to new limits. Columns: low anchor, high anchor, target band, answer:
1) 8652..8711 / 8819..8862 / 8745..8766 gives 0.02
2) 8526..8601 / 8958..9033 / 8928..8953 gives 0.03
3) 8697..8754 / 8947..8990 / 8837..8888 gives 0.01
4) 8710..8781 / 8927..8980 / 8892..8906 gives 0.04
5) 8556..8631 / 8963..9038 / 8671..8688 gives 0.06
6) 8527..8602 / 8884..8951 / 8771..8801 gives -0.02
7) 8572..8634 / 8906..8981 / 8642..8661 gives 0.05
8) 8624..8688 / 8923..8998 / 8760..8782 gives 0.00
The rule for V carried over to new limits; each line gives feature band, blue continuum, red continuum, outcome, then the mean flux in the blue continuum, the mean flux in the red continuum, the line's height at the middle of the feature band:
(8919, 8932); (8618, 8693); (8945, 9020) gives 0.024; 5.74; 5.69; 5.7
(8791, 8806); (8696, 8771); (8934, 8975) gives -0.011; 5.86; 5.62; 5.79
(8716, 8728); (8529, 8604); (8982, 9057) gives 0.003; 5.96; 5.67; 5.86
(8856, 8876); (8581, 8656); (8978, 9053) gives 0.041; 6.05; 5.69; 5.83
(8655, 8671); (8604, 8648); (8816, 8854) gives 0.129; 6.04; 5.73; 5.98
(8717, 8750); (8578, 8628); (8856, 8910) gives -0.006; 6.15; 5.63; 5.91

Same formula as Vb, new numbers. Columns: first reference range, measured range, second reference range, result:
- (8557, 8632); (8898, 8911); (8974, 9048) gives 0.8 angstroms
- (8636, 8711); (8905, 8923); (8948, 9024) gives 0.3 angstroms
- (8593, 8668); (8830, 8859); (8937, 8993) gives -0.7 angstroms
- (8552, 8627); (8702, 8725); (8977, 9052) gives 0.4 angstroms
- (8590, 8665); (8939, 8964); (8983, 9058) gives 0.5 angstroms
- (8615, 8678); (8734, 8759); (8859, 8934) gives -0.6 angstroms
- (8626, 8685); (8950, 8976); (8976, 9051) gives 0.1 angstroms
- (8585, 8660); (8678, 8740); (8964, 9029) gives 0.1 angstroms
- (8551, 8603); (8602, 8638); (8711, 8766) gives 0.4 angstroms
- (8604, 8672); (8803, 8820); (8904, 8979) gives 0.8 angstroms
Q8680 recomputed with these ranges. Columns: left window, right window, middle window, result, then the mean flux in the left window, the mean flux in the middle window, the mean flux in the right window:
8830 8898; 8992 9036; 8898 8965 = 1.7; 5.74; 5.57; 5.69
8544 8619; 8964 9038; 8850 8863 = -0.1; 6.07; 5.89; 5.7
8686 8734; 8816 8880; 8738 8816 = 1.2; 5.92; 5.71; 5.68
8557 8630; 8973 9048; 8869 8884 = 0.8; 6.14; 5.51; 5.7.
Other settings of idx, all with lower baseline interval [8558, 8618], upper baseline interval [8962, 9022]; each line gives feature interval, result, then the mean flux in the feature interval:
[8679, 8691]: 0.7 angstroms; 5.71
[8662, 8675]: 1.3 angstroms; 5.47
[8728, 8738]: -0.1 angstroms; 6.08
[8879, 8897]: 0.1 angstroms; 5.79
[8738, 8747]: 0.1 angstroms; 5.93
